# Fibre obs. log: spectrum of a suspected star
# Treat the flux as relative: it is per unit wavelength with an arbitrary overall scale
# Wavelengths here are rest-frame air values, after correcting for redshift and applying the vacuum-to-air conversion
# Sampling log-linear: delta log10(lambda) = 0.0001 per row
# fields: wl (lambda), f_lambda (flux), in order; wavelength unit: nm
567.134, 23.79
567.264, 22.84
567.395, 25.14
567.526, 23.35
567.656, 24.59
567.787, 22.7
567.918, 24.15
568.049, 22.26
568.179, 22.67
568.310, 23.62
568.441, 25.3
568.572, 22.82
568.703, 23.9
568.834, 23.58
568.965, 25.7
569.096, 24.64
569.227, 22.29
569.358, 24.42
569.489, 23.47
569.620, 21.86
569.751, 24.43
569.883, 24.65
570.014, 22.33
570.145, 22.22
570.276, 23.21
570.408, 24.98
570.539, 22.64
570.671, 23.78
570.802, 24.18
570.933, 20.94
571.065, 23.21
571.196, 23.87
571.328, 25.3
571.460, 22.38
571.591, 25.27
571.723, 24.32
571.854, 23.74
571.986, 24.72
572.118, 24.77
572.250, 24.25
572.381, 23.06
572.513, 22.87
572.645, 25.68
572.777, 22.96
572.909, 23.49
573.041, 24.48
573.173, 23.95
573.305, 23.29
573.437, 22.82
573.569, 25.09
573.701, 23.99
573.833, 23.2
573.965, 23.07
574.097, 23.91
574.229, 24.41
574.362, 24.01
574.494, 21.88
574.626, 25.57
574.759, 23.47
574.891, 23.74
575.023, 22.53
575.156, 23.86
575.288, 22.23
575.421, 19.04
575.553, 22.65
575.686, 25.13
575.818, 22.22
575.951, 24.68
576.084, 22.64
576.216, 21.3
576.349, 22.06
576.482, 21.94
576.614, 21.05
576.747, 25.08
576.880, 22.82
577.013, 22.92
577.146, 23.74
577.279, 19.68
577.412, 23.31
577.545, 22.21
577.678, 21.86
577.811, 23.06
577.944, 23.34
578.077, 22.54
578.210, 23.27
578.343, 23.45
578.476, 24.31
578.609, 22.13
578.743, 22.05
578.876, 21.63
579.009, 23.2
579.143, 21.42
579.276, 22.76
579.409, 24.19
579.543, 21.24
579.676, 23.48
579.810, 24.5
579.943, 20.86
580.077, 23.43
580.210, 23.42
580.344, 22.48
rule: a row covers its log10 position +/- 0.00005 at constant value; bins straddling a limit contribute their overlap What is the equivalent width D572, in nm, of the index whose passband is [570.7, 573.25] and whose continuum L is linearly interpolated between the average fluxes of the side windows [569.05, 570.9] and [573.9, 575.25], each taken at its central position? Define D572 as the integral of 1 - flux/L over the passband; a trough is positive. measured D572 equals -0.04 nm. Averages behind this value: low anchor 23.5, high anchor 23.6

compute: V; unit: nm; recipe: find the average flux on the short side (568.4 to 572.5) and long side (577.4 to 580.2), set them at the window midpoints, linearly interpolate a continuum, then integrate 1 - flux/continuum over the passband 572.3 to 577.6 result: 0.02 nm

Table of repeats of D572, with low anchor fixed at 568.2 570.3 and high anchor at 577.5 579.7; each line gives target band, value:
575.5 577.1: 0.00 nm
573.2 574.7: -0.04 nm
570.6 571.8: -0.01 nm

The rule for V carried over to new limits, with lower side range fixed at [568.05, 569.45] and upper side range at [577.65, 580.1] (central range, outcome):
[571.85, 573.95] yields -0.044 nm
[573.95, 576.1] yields -0.007 nm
